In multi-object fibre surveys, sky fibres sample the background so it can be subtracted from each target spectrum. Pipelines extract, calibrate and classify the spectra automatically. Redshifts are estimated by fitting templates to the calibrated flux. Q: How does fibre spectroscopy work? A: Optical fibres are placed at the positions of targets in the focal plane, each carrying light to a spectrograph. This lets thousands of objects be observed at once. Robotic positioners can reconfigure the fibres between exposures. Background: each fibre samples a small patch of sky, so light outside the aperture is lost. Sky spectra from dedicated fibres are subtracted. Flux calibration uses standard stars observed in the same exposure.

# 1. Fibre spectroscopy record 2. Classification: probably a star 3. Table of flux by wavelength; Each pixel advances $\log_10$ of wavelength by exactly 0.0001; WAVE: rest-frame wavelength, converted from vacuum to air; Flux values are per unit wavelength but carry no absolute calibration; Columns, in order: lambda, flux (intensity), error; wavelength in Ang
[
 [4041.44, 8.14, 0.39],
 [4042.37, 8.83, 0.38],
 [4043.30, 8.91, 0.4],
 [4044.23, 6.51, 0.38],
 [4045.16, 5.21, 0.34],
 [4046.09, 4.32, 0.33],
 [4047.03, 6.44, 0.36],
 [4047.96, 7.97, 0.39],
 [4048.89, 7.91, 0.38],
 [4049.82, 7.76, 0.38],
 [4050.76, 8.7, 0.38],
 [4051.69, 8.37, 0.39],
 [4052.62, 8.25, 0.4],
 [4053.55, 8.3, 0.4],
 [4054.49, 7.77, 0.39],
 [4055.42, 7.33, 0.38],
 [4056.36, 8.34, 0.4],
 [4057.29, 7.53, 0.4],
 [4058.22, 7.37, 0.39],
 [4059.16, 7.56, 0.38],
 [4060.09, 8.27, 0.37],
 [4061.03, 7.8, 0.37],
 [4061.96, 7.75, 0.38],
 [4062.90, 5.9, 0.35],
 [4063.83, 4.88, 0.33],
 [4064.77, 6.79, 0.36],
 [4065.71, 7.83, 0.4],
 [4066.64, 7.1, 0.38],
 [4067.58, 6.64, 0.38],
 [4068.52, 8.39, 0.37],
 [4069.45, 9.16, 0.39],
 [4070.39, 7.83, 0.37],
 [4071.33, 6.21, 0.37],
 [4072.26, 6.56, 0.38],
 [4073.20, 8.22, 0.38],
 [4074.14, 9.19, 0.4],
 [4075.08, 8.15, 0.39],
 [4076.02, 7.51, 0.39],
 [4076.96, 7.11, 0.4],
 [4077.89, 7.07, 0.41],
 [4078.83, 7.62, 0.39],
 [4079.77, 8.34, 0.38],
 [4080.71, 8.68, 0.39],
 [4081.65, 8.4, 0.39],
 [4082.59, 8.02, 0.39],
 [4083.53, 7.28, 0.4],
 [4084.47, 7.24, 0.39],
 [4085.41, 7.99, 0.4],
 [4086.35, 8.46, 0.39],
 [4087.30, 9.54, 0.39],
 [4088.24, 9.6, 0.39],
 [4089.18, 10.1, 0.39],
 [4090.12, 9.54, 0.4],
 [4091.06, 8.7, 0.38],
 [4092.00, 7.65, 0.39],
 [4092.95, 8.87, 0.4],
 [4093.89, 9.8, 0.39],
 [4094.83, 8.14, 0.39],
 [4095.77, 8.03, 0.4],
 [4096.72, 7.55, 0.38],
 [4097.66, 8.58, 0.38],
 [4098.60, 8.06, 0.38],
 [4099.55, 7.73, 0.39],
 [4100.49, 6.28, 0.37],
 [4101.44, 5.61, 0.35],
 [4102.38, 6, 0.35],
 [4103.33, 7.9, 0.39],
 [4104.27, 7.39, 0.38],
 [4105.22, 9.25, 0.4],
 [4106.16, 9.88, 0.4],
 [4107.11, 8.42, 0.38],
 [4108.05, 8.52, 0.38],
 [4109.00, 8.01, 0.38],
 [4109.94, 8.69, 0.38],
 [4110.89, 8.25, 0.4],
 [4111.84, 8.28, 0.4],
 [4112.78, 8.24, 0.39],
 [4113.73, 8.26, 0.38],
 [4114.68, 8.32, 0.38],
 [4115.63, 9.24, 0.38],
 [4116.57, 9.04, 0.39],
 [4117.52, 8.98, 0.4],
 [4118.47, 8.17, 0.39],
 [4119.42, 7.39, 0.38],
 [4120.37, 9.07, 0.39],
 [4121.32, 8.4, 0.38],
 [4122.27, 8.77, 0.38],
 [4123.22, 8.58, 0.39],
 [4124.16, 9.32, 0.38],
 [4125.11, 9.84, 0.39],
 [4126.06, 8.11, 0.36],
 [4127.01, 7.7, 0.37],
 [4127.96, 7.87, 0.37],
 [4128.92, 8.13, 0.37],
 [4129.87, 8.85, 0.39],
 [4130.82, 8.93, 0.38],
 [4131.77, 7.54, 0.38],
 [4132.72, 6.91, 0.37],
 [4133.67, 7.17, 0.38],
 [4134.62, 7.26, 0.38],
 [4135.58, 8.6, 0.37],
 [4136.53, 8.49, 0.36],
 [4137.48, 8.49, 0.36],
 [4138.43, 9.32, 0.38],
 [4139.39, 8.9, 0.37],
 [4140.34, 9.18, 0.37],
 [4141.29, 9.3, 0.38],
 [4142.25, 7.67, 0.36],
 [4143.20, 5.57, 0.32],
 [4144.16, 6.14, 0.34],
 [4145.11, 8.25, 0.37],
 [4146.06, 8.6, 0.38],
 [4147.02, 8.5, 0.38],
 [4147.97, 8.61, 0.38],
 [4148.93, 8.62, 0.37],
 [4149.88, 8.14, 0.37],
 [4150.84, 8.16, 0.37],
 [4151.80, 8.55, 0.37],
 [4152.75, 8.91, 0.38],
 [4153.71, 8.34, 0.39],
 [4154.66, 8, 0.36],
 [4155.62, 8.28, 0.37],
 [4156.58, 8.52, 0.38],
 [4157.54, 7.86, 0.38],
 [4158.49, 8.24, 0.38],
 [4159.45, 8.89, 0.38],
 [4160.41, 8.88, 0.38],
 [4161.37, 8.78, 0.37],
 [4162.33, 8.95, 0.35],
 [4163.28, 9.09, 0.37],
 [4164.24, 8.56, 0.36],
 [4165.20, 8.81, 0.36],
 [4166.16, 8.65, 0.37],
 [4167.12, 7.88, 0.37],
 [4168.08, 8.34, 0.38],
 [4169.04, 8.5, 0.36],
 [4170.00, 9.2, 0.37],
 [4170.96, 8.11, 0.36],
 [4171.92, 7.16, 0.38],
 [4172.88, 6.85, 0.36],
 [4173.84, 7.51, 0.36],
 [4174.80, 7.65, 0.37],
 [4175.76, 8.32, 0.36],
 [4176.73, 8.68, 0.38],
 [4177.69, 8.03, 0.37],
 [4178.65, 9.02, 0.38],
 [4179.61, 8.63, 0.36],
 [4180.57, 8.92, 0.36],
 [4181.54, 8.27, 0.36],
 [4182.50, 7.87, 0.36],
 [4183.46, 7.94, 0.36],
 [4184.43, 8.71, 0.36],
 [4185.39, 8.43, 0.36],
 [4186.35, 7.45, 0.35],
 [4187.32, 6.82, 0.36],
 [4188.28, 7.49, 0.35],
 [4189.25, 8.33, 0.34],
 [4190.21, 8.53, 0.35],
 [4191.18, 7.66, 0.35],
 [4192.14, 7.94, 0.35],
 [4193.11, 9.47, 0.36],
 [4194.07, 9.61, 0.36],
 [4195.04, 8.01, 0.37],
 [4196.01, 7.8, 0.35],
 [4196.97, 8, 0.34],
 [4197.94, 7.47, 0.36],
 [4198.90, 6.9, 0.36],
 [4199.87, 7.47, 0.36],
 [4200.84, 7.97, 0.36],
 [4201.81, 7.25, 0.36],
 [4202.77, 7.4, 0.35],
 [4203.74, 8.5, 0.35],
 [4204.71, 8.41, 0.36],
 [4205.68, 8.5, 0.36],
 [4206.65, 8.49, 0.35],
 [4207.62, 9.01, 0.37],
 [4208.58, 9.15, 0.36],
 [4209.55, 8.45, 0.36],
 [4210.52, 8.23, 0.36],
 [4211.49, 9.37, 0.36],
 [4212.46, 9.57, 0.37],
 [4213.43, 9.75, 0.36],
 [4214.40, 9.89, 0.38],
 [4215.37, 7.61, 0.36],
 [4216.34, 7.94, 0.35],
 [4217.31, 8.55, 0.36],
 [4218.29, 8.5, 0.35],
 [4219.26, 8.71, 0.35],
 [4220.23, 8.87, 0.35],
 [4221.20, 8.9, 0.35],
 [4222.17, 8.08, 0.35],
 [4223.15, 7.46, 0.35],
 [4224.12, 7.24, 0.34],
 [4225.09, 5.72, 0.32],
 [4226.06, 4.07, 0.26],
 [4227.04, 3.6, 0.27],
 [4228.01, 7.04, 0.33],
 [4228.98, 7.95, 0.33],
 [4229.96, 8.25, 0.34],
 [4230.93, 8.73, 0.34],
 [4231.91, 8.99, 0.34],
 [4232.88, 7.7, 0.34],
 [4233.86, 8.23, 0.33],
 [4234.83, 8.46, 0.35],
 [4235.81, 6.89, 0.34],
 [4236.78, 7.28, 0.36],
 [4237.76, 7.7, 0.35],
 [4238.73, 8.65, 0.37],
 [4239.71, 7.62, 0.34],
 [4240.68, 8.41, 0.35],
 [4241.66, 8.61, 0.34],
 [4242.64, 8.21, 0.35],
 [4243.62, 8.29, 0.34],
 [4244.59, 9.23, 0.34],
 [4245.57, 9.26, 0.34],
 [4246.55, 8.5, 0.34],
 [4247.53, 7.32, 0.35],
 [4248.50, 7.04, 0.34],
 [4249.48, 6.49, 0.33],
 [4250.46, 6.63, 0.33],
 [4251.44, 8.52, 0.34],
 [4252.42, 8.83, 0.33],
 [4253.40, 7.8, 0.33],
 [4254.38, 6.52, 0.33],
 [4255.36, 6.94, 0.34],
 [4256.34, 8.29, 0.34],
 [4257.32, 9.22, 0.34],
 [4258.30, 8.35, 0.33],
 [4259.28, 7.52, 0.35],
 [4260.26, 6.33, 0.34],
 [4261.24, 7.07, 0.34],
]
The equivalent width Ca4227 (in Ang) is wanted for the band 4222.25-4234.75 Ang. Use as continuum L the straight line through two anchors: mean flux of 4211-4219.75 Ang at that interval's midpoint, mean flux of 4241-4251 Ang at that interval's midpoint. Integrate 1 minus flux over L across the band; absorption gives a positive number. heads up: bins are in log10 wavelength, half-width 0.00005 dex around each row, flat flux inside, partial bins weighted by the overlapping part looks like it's 1.9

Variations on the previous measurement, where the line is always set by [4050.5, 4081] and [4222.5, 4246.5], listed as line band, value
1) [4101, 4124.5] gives -2.1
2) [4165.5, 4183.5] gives -1.3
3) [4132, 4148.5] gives -0.9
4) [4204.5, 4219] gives -2.1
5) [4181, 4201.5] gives -0.9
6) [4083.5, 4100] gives -1.9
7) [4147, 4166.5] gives -2.3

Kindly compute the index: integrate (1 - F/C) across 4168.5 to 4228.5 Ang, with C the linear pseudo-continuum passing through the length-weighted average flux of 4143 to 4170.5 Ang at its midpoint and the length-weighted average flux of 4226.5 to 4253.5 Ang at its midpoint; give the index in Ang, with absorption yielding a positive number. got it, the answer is 0.5 Ang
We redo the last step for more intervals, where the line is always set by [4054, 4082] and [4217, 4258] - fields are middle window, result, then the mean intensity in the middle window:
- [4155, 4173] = -1.7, 8.42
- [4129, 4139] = -0.7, 8.16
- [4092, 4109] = -0.8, 7.99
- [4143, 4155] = -0.6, 8.09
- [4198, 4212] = -0.8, 8.2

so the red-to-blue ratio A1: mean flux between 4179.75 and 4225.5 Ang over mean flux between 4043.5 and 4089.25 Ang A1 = 1.1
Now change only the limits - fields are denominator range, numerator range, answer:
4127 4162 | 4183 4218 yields 1.01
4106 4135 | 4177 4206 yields 0.97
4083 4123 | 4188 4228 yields 0.97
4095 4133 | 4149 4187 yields 1.01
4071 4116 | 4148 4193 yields 1.02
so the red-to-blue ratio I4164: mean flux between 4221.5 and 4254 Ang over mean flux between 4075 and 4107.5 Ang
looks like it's 0.94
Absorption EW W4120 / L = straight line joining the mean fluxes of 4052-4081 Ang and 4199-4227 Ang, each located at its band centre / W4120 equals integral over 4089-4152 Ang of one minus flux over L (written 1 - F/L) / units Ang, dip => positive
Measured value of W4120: -4.0 Ang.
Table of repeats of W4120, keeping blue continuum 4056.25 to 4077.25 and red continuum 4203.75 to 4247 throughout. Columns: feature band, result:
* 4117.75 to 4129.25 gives -1.1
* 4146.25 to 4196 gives -2.6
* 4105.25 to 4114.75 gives -1.1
